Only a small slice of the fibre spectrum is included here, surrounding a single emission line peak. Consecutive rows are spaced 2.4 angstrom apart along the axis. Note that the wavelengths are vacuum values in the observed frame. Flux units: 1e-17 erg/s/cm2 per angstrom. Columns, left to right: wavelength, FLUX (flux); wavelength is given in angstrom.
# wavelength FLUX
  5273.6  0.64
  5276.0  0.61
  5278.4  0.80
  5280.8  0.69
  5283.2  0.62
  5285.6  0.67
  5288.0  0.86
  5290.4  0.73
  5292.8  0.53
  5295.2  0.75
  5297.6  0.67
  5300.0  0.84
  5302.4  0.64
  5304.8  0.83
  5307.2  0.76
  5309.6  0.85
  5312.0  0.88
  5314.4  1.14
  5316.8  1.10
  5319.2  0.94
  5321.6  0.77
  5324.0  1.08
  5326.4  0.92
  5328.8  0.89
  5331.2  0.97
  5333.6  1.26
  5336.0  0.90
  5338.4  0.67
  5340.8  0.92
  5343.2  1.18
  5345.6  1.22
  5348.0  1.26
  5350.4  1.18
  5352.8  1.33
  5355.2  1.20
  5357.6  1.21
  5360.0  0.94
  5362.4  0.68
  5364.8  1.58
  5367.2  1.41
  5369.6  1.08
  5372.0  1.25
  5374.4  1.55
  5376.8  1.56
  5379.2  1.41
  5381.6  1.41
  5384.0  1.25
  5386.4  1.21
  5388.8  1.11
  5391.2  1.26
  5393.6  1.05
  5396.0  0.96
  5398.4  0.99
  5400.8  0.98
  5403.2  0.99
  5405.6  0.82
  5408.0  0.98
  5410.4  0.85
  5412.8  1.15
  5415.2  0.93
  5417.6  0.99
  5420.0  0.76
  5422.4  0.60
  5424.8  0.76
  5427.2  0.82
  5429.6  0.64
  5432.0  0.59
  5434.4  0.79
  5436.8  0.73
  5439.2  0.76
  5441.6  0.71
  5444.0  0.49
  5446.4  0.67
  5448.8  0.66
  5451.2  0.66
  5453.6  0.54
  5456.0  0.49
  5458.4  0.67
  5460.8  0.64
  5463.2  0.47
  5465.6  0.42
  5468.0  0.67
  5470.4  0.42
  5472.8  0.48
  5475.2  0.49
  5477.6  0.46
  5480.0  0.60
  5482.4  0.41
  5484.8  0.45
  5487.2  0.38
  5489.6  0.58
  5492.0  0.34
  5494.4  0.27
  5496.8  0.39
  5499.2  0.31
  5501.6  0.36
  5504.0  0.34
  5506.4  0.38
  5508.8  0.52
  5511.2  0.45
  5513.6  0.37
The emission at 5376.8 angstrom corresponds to C IV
